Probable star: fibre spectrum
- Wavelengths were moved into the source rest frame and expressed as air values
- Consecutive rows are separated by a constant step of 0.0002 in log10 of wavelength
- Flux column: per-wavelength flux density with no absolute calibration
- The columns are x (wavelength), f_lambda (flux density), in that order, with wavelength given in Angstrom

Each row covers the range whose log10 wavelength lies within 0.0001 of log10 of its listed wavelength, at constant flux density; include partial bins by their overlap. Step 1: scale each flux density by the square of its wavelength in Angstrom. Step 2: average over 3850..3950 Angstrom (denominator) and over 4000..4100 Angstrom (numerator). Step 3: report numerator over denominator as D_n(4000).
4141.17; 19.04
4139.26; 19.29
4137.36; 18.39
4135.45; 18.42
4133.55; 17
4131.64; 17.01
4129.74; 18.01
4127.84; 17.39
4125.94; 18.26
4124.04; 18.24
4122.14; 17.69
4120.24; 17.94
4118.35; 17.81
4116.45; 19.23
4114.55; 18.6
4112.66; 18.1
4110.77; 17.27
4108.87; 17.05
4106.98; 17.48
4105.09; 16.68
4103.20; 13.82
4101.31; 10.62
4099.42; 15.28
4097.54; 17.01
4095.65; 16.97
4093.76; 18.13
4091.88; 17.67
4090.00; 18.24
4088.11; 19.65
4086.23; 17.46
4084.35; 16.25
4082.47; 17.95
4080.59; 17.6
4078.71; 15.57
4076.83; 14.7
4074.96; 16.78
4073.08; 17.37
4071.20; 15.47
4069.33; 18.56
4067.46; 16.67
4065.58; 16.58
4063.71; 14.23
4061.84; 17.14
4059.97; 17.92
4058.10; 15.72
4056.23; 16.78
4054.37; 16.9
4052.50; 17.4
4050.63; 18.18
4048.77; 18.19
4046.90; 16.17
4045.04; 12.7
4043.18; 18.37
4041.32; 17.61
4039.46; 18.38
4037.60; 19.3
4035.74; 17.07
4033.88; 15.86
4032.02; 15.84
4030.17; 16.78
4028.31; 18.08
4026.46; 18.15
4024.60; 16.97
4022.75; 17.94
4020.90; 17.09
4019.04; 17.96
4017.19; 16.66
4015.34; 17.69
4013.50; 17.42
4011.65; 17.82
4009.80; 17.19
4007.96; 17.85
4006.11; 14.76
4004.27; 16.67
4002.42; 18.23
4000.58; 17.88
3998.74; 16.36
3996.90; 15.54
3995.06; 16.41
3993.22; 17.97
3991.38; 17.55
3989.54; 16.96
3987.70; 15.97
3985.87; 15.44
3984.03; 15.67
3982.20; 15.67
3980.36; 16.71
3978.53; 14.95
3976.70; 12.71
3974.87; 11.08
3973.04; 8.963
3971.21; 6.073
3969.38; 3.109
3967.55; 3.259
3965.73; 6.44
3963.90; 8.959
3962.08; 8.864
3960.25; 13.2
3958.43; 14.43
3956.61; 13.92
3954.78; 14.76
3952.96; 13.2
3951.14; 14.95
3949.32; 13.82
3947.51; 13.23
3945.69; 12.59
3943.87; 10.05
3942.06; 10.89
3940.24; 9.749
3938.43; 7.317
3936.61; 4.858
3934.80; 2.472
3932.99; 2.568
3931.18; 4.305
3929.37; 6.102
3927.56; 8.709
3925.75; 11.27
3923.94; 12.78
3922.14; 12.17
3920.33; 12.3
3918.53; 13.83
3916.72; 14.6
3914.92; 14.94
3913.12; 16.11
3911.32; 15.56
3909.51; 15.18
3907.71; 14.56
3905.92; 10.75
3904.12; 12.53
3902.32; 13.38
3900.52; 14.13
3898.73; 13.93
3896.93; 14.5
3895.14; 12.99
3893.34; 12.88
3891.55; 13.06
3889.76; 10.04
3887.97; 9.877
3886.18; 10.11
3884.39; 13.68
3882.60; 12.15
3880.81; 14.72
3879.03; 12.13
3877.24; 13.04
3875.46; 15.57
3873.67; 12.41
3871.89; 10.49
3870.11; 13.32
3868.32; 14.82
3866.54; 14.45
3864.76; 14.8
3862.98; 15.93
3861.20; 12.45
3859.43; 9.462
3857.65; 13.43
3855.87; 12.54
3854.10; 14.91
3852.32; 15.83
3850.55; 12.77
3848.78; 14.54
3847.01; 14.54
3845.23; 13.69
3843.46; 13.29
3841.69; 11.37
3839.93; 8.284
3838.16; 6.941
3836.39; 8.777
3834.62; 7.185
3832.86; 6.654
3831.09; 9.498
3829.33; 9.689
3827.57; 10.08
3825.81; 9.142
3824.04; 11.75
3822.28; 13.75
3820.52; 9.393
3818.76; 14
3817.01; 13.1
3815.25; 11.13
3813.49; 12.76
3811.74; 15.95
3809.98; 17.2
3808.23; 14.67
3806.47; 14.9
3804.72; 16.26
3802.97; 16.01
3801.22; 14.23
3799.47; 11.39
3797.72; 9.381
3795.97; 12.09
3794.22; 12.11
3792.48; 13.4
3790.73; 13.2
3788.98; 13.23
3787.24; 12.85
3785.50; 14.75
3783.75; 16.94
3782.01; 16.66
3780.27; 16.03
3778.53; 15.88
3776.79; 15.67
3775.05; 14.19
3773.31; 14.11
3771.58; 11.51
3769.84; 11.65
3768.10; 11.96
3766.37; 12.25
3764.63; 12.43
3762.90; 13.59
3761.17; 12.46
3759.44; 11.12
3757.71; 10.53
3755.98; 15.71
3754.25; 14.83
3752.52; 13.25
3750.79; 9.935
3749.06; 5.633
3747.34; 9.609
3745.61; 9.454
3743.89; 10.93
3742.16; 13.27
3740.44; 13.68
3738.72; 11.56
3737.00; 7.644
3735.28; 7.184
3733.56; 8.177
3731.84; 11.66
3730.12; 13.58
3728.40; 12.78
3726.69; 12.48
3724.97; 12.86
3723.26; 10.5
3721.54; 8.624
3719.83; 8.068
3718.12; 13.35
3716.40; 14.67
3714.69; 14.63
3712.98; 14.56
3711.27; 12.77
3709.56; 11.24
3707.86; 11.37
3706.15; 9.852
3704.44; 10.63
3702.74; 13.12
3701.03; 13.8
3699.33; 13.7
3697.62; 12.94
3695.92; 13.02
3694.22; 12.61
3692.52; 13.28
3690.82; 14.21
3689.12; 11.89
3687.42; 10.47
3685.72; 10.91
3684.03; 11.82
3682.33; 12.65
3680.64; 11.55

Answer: 1.53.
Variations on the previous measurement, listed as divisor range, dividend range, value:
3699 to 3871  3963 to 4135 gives 1.50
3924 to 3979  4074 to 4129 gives 1.92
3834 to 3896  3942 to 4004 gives 1.12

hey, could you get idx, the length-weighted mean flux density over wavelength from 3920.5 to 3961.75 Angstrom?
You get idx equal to 10.4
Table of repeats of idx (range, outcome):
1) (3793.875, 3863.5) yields 12.3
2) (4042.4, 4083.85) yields 16.7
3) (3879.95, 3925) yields 13.2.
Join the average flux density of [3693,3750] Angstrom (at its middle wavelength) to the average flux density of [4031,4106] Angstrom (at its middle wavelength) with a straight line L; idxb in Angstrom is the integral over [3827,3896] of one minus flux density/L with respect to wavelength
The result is 7.6 Angstrom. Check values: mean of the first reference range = 11.5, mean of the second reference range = 16.7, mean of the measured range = 12.1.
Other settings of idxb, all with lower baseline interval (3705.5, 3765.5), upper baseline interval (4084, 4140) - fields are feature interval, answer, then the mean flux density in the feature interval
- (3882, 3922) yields 2.58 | 13.2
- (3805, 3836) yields 2.38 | 11.8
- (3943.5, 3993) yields 8.95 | 12.4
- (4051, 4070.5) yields -0.28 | 16.8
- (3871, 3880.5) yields 0.60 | 12.9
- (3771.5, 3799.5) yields -3.52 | 13.9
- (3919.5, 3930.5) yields 3.08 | 10.4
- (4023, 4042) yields -1.50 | 17.4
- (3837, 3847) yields 1.67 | 11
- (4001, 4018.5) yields -1.54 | 17.2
